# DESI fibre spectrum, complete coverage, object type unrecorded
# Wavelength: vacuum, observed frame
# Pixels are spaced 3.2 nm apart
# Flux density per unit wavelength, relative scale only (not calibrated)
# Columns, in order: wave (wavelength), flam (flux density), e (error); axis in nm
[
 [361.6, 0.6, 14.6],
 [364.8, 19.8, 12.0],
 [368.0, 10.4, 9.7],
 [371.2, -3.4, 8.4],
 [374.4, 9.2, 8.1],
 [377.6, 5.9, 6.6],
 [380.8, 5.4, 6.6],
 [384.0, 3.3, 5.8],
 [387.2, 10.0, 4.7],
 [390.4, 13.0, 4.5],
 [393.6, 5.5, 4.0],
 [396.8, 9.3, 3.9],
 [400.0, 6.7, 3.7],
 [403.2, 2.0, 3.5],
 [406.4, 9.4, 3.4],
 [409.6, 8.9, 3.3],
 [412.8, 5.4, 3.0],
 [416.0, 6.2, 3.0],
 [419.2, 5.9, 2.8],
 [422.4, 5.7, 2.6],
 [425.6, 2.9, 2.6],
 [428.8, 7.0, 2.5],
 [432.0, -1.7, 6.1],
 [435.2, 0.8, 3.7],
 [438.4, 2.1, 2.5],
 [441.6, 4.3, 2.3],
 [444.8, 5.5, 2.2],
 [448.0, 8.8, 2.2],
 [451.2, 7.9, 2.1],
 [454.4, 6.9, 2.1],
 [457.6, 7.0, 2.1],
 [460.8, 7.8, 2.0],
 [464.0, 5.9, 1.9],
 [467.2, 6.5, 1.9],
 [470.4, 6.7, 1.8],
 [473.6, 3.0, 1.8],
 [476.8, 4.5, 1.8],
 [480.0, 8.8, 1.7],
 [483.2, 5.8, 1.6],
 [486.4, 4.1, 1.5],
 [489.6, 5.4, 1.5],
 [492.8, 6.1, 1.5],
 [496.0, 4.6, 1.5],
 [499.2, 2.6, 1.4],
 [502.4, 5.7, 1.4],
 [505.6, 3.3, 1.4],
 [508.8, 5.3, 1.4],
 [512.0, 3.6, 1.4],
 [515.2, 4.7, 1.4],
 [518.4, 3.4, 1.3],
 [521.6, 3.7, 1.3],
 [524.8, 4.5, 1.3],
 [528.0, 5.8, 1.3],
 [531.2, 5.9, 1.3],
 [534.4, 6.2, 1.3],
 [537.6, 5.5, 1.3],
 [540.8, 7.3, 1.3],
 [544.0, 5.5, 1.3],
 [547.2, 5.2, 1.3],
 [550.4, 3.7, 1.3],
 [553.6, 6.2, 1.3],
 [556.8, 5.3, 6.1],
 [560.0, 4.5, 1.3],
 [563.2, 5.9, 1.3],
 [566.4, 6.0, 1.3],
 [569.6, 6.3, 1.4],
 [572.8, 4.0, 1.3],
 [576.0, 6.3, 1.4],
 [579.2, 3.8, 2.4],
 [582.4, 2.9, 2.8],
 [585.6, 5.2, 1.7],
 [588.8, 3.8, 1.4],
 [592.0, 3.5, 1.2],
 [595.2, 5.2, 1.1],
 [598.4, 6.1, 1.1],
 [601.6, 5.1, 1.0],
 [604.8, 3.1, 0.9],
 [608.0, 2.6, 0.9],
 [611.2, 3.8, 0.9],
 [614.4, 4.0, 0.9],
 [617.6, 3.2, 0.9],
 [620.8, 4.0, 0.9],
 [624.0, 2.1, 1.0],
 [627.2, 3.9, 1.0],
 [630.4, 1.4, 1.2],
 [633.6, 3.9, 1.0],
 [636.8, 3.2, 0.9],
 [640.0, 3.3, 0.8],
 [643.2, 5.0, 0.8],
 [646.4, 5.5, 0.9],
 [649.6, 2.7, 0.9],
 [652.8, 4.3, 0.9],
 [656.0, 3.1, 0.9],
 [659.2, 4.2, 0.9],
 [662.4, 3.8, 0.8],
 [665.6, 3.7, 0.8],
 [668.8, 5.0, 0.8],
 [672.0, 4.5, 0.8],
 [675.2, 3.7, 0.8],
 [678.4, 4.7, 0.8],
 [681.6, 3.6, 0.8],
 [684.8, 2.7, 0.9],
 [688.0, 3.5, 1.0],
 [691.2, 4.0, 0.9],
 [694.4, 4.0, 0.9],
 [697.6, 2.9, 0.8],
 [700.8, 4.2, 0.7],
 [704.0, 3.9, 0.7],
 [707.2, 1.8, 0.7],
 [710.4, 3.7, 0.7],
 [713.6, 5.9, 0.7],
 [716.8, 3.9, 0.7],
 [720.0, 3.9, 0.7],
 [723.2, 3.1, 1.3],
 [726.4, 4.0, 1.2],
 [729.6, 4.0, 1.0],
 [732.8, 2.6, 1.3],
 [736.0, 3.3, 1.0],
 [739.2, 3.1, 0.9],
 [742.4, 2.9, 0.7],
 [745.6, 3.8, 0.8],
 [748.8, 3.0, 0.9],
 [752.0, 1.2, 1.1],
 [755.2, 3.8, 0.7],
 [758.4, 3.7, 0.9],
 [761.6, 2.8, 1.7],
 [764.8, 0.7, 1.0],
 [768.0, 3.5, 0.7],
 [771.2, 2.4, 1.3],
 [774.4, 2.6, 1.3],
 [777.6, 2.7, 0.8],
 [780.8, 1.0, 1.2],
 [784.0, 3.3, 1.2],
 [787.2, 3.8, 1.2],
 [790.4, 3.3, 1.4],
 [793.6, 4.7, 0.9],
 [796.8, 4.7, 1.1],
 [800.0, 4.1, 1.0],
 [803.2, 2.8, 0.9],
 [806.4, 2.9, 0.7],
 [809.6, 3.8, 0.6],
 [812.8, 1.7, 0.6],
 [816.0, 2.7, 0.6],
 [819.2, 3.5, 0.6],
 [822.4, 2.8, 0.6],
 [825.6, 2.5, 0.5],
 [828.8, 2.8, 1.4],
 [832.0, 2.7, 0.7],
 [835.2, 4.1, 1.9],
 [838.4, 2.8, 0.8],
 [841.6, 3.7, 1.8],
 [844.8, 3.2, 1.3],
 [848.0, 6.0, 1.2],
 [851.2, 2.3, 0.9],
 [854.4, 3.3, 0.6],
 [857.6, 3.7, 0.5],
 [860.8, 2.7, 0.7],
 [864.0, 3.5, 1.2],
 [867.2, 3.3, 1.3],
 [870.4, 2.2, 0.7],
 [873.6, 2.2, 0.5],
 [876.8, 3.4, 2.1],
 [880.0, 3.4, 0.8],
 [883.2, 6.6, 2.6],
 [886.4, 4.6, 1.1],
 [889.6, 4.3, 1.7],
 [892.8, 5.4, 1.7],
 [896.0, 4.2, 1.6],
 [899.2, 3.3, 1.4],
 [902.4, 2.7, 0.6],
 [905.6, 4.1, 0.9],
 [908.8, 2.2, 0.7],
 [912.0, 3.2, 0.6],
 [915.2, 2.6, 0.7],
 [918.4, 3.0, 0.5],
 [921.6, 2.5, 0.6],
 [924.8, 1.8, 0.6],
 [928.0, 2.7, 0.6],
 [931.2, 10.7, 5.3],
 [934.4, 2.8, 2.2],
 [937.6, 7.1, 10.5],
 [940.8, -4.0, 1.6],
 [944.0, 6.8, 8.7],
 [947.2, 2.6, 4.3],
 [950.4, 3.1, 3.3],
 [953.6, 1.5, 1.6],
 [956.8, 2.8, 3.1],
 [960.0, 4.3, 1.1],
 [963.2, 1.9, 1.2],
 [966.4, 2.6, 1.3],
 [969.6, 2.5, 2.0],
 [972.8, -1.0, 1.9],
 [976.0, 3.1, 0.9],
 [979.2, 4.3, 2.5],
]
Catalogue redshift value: 0.200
